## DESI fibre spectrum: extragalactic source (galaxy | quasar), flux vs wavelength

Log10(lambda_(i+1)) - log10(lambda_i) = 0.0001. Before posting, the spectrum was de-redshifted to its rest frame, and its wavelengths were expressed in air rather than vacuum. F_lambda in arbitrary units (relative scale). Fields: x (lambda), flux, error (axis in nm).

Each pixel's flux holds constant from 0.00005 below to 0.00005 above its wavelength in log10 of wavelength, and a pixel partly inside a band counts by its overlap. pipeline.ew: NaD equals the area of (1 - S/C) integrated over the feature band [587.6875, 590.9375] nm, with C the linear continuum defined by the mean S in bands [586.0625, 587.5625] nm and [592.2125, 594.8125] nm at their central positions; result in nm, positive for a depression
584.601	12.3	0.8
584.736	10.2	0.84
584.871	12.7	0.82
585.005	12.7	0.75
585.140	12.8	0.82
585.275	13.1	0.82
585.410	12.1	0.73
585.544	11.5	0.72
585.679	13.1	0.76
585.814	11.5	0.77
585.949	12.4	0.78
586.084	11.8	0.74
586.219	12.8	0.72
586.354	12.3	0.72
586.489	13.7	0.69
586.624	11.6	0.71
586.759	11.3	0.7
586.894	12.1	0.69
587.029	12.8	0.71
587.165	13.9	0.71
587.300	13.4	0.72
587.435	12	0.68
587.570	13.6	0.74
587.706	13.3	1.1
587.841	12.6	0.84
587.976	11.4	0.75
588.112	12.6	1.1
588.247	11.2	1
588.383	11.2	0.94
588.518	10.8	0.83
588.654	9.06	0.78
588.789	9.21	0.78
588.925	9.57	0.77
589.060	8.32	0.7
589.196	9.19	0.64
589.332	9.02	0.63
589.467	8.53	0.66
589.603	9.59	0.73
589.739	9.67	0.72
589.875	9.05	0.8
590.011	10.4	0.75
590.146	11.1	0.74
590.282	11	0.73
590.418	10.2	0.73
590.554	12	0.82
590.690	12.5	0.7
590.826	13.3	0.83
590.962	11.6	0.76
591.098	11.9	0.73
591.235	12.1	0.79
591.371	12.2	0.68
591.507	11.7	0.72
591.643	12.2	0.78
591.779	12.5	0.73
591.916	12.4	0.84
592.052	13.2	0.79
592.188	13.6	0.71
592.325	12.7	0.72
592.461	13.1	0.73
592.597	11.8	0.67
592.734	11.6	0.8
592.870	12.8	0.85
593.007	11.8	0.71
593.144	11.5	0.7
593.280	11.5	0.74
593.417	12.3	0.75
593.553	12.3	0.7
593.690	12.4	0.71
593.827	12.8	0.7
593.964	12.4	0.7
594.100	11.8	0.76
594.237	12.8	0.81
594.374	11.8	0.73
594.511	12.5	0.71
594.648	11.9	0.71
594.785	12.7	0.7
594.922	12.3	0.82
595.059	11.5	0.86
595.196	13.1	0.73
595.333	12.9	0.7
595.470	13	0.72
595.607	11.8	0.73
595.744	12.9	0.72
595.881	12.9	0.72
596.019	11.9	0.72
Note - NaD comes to 0.49 nm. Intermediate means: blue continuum 12.6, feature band 10.6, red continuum 12.2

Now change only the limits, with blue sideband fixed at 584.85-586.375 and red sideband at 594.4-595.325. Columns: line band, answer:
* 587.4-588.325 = 0.00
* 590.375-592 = 0.04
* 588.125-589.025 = 0.15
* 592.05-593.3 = 0.00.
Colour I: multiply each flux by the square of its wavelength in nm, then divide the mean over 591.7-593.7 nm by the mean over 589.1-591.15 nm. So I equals 1.2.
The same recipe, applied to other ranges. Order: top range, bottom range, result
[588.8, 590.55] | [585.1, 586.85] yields 0.80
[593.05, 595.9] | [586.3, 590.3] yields 1.13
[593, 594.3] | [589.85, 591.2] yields 1.08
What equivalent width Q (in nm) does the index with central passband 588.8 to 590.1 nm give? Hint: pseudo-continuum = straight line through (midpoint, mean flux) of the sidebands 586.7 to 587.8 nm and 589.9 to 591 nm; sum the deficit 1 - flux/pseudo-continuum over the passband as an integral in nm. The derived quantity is 0.281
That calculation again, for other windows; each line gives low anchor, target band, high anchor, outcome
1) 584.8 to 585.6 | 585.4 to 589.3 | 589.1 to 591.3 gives 0.007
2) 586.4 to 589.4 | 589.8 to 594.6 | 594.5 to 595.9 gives 0.019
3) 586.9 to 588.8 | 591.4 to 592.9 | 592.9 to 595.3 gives -0.042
